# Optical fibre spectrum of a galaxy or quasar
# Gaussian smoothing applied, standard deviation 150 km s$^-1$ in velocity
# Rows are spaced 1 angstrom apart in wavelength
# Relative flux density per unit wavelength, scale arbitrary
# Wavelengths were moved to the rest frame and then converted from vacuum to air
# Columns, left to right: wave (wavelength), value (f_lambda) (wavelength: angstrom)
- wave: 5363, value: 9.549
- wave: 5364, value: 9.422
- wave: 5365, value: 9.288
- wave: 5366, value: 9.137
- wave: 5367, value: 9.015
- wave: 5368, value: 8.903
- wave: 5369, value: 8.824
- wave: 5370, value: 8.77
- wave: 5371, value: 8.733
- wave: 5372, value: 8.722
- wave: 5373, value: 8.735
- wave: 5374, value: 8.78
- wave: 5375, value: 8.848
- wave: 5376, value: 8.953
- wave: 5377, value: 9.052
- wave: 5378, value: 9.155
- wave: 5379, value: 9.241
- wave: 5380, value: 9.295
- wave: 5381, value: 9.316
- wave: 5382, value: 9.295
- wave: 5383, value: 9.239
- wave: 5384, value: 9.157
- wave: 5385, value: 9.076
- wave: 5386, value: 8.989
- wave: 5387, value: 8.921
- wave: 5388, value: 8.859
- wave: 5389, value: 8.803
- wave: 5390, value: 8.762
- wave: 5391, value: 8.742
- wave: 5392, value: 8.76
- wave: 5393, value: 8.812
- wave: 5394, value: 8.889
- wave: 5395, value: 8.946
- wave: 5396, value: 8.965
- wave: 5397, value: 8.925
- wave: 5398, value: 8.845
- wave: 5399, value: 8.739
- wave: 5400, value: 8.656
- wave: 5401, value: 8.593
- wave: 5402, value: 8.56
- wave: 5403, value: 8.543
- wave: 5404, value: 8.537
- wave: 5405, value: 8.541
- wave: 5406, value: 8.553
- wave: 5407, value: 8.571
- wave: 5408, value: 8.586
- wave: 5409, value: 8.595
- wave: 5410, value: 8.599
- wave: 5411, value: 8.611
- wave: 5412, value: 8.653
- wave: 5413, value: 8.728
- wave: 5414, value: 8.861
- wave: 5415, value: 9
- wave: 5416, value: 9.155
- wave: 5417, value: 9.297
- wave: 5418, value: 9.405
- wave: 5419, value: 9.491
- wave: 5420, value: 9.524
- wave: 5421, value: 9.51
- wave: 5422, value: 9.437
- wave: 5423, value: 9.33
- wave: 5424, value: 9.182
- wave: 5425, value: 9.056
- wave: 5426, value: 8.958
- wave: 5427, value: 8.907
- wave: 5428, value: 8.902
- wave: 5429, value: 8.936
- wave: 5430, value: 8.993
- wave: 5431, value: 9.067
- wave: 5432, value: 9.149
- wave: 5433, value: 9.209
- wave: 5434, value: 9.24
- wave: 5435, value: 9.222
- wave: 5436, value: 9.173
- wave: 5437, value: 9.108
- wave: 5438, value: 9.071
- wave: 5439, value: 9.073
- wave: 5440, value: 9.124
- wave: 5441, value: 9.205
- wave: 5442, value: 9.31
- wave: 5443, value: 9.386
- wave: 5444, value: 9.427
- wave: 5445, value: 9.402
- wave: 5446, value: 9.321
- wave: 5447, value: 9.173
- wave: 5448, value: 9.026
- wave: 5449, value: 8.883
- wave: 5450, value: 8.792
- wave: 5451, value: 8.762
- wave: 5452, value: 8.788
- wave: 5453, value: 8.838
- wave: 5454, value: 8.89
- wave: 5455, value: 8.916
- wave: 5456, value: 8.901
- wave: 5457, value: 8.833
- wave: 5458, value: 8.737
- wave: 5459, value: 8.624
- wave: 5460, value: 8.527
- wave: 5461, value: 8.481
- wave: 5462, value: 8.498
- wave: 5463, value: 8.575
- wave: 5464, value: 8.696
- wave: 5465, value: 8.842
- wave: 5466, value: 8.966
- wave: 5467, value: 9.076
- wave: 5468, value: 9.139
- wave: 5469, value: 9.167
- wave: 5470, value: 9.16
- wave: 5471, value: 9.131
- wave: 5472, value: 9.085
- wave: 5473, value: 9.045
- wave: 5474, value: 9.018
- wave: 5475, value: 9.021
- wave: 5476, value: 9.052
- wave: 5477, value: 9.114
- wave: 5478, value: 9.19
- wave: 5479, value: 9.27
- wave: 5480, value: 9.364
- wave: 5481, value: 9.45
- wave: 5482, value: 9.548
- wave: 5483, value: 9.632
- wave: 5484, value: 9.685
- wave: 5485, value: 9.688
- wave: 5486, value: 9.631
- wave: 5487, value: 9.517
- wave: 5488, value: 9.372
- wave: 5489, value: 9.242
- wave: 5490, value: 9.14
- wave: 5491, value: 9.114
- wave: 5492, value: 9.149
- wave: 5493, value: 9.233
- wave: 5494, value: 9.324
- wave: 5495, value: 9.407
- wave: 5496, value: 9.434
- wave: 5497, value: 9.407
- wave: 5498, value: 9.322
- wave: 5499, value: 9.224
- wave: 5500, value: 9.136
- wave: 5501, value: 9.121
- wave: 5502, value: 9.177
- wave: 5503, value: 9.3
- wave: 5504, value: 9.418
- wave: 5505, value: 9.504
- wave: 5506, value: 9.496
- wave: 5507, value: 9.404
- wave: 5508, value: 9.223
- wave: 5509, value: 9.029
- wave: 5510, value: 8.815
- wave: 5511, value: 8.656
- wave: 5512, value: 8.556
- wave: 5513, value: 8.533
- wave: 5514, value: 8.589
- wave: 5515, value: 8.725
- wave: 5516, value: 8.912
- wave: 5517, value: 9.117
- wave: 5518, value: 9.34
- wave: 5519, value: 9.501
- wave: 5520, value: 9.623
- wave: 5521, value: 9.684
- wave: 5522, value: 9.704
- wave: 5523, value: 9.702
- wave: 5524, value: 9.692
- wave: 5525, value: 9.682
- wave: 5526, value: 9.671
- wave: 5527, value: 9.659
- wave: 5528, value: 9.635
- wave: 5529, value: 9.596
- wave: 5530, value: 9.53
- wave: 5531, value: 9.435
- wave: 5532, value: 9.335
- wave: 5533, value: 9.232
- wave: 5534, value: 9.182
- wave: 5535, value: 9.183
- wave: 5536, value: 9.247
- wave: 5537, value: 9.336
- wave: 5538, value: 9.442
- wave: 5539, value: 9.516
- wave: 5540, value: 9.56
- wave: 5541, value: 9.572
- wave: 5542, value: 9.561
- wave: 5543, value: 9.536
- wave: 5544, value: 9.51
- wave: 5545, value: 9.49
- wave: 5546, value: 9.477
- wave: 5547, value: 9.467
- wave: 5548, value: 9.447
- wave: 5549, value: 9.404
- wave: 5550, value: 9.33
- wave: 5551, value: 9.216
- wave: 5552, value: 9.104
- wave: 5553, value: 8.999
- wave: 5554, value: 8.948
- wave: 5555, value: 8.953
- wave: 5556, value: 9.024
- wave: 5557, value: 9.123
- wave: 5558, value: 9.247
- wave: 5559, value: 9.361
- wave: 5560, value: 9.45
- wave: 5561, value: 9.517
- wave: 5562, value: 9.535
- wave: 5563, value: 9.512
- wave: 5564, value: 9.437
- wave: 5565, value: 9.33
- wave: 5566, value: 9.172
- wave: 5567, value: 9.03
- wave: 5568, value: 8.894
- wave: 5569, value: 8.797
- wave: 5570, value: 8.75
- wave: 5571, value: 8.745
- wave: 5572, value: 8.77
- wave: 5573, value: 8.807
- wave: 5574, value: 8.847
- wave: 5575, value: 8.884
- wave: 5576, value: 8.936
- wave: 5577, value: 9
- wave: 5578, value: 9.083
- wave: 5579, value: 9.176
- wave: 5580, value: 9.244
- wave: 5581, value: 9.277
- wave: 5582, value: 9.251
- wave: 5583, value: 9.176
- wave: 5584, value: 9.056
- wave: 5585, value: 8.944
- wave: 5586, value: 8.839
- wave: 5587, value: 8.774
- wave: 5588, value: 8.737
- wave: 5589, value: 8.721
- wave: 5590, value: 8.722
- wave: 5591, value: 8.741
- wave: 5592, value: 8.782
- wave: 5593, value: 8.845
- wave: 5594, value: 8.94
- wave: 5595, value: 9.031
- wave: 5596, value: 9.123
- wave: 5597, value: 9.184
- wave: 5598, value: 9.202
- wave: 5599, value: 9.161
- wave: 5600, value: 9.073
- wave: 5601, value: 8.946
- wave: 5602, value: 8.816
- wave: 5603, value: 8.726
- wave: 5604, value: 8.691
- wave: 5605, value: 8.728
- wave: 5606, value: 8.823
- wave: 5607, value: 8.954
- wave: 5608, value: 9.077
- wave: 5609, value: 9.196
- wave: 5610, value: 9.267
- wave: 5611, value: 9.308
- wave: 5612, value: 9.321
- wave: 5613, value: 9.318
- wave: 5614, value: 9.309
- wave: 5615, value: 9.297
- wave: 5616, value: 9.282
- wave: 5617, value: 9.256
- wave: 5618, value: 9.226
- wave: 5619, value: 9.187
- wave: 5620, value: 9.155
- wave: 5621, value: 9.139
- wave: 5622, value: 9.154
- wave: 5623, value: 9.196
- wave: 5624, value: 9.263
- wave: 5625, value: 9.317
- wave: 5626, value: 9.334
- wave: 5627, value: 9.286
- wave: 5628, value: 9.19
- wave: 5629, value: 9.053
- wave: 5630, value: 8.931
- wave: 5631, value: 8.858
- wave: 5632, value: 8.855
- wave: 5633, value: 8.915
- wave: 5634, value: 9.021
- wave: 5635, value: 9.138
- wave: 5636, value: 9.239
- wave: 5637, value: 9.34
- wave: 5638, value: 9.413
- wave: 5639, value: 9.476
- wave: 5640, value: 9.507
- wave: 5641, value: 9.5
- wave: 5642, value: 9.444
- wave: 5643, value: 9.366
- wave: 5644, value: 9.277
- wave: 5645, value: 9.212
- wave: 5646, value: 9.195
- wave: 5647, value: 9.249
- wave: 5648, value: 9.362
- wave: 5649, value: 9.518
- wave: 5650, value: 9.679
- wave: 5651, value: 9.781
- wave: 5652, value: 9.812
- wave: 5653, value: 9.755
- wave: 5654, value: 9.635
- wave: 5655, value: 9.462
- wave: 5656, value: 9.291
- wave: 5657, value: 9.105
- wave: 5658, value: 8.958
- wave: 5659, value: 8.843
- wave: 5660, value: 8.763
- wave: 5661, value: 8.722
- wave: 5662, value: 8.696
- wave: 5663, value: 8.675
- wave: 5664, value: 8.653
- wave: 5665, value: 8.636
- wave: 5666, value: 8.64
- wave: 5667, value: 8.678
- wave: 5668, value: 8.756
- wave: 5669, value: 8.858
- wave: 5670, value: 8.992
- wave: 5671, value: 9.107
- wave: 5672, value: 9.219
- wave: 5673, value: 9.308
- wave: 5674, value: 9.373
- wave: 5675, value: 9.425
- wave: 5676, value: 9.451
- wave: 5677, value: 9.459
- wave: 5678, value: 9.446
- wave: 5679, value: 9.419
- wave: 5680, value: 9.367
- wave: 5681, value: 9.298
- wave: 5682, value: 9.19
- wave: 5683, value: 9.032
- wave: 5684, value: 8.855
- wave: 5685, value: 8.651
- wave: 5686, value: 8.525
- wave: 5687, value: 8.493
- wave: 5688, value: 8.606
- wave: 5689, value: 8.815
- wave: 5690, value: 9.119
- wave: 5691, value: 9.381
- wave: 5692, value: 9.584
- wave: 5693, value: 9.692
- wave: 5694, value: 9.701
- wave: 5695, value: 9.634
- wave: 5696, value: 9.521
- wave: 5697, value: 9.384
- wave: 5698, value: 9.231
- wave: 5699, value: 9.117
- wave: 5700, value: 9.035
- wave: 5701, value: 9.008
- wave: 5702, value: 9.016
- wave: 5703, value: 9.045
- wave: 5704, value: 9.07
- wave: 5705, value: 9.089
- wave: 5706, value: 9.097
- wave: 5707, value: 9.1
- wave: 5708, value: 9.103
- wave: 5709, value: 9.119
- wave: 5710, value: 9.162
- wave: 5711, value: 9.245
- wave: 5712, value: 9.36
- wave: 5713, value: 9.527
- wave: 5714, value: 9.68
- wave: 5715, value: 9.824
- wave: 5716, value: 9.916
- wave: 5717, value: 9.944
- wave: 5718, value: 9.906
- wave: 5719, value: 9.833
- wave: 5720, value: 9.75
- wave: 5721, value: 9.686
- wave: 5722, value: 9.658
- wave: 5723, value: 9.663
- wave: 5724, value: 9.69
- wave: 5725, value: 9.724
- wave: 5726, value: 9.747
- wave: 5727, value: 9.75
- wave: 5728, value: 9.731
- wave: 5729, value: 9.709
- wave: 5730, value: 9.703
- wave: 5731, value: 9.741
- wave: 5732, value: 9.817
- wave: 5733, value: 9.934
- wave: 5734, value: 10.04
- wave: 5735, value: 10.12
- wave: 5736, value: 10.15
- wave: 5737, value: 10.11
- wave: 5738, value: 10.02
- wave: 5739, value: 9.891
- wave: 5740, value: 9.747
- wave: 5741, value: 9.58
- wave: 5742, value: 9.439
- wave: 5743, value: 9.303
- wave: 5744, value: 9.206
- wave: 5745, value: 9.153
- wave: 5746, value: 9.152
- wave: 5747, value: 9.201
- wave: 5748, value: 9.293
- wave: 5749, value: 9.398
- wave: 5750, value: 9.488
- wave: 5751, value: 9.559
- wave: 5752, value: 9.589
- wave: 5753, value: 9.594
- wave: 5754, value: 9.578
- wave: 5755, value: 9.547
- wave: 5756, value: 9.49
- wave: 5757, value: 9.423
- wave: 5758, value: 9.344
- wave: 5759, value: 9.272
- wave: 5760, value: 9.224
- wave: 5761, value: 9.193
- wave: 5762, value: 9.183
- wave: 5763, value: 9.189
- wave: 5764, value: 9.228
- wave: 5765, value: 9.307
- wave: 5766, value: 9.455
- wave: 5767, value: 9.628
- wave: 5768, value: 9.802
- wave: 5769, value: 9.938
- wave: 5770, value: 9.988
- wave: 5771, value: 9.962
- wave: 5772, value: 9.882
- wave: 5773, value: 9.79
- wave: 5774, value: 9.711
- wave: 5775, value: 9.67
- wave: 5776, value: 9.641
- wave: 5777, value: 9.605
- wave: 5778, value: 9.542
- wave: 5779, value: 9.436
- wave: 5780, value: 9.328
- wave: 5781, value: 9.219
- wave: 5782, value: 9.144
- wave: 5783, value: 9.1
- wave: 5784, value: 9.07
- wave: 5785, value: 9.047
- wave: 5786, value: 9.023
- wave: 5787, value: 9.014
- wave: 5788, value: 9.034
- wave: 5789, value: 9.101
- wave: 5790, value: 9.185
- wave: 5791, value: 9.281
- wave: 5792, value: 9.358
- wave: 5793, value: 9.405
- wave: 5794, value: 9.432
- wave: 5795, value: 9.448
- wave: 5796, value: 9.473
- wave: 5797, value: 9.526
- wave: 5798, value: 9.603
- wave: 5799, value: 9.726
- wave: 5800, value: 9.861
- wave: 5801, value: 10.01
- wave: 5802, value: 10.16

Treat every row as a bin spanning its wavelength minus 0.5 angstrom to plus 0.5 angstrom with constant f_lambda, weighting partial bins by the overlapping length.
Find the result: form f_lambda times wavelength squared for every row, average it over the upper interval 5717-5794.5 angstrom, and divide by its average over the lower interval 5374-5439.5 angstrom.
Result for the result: 1.20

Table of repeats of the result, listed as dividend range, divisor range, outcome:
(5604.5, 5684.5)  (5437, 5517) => 1.07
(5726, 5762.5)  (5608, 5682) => 1.08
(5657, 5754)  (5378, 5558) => 1.11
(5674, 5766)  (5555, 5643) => 1.08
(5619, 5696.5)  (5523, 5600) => 1.03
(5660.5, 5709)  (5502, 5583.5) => 1.03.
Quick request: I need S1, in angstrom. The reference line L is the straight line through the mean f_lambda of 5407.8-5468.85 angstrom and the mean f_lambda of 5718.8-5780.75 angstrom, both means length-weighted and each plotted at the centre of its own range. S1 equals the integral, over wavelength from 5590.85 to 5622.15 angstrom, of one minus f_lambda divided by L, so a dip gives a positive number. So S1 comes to 0.86 angstrom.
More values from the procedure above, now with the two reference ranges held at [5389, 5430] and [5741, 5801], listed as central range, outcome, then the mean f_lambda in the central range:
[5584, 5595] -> 0.4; 8.83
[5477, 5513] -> -1.0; 9.28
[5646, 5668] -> 0.3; 9.13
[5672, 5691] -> 0.4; 9.11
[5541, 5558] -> -0.4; 9.29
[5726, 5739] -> -0.7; 9.9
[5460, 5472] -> 0.1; 8.88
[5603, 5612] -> 0.2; 9.01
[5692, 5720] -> -0.2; 9.39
